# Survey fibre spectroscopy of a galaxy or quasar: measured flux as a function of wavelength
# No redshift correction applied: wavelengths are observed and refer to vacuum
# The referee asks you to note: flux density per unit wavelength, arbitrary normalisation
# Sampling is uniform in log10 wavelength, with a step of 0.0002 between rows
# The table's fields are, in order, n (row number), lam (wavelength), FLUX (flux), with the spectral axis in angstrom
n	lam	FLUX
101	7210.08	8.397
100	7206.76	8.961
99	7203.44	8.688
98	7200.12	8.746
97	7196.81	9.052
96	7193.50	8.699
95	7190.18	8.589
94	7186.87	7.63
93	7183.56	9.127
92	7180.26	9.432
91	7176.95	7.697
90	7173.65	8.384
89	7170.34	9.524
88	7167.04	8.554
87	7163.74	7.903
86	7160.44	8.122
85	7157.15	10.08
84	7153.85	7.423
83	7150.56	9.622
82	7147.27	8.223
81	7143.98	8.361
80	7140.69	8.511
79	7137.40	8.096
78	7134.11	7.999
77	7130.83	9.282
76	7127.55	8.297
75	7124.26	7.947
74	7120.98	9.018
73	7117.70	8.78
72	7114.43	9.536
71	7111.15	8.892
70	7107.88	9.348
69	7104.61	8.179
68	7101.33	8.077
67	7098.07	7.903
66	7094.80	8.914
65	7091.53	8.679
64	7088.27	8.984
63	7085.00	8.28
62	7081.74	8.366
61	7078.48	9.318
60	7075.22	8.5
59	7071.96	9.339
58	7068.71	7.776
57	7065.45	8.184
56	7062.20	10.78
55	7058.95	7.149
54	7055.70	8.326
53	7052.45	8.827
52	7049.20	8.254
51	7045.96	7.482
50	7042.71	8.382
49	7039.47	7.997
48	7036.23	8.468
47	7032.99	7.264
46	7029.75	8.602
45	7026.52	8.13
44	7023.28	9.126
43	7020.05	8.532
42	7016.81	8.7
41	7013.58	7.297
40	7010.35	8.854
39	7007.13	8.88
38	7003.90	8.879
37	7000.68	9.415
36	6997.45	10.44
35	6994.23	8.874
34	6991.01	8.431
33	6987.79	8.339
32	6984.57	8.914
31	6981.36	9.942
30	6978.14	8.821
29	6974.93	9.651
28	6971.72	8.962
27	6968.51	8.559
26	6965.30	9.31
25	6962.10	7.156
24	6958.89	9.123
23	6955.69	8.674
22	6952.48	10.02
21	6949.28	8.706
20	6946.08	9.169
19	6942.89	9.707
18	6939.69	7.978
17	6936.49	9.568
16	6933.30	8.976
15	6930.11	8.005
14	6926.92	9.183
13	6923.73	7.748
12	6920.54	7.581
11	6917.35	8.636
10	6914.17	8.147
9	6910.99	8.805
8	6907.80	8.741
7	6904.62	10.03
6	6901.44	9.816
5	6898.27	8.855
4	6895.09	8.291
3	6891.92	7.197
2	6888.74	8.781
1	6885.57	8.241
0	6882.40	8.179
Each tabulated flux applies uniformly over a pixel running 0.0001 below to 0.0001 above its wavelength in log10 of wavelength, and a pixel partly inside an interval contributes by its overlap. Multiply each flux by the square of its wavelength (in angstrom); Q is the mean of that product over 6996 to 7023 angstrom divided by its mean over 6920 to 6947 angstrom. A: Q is 1.04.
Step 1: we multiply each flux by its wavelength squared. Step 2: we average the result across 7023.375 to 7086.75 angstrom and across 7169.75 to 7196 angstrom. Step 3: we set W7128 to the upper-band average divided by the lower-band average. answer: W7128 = 1.06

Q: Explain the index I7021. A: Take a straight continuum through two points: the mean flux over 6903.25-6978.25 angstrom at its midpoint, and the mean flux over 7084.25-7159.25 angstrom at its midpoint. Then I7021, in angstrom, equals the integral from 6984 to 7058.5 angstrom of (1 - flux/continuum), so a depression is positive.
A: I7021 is 1.8 angstrom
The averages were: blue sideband 8.8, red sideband 8.63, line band 8.51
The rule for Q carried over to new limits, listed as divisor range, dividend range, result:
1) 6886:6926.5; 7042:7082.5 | 1.04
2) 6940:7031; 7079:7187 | 1.01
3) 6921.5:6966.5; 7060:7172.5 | 1.03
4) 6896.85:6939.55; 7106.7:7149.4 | 1.05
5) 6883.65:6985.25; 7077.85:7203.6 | 1.04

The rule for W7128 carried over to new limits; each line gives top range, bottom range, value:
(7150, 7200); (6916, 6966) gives 1.06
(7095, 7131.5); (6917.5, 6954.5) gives 1.04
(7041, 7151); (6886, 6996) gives 1.02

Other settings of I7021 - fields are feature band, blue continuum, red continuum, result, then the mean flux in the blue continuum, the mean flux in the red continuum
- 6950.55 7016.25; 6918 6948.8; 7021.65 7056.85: -3.5 angstrom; 8.66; 8.26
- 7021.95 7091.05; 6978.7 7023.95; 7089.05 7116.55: 2.6 angstrom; 8.89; 8.7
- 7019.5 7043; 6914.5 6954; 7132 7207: 1.0 angstrom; 8.75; 8.58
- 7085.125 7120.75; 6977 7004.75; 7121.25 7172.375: -0.1 angstrom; 9.13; 8.54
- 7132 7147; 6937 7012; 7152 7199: 0.7 angstrom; 9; 8.59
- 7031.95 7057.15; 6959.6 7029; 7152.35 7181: 1.7 angstrom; 8.82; 8.55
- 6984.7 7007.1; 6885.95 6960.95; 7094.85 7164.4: -0.9 angstrom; 8.75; 8.57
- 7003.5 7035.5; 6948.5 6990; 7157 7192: 1.6 angstrom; 8.93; 8.58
